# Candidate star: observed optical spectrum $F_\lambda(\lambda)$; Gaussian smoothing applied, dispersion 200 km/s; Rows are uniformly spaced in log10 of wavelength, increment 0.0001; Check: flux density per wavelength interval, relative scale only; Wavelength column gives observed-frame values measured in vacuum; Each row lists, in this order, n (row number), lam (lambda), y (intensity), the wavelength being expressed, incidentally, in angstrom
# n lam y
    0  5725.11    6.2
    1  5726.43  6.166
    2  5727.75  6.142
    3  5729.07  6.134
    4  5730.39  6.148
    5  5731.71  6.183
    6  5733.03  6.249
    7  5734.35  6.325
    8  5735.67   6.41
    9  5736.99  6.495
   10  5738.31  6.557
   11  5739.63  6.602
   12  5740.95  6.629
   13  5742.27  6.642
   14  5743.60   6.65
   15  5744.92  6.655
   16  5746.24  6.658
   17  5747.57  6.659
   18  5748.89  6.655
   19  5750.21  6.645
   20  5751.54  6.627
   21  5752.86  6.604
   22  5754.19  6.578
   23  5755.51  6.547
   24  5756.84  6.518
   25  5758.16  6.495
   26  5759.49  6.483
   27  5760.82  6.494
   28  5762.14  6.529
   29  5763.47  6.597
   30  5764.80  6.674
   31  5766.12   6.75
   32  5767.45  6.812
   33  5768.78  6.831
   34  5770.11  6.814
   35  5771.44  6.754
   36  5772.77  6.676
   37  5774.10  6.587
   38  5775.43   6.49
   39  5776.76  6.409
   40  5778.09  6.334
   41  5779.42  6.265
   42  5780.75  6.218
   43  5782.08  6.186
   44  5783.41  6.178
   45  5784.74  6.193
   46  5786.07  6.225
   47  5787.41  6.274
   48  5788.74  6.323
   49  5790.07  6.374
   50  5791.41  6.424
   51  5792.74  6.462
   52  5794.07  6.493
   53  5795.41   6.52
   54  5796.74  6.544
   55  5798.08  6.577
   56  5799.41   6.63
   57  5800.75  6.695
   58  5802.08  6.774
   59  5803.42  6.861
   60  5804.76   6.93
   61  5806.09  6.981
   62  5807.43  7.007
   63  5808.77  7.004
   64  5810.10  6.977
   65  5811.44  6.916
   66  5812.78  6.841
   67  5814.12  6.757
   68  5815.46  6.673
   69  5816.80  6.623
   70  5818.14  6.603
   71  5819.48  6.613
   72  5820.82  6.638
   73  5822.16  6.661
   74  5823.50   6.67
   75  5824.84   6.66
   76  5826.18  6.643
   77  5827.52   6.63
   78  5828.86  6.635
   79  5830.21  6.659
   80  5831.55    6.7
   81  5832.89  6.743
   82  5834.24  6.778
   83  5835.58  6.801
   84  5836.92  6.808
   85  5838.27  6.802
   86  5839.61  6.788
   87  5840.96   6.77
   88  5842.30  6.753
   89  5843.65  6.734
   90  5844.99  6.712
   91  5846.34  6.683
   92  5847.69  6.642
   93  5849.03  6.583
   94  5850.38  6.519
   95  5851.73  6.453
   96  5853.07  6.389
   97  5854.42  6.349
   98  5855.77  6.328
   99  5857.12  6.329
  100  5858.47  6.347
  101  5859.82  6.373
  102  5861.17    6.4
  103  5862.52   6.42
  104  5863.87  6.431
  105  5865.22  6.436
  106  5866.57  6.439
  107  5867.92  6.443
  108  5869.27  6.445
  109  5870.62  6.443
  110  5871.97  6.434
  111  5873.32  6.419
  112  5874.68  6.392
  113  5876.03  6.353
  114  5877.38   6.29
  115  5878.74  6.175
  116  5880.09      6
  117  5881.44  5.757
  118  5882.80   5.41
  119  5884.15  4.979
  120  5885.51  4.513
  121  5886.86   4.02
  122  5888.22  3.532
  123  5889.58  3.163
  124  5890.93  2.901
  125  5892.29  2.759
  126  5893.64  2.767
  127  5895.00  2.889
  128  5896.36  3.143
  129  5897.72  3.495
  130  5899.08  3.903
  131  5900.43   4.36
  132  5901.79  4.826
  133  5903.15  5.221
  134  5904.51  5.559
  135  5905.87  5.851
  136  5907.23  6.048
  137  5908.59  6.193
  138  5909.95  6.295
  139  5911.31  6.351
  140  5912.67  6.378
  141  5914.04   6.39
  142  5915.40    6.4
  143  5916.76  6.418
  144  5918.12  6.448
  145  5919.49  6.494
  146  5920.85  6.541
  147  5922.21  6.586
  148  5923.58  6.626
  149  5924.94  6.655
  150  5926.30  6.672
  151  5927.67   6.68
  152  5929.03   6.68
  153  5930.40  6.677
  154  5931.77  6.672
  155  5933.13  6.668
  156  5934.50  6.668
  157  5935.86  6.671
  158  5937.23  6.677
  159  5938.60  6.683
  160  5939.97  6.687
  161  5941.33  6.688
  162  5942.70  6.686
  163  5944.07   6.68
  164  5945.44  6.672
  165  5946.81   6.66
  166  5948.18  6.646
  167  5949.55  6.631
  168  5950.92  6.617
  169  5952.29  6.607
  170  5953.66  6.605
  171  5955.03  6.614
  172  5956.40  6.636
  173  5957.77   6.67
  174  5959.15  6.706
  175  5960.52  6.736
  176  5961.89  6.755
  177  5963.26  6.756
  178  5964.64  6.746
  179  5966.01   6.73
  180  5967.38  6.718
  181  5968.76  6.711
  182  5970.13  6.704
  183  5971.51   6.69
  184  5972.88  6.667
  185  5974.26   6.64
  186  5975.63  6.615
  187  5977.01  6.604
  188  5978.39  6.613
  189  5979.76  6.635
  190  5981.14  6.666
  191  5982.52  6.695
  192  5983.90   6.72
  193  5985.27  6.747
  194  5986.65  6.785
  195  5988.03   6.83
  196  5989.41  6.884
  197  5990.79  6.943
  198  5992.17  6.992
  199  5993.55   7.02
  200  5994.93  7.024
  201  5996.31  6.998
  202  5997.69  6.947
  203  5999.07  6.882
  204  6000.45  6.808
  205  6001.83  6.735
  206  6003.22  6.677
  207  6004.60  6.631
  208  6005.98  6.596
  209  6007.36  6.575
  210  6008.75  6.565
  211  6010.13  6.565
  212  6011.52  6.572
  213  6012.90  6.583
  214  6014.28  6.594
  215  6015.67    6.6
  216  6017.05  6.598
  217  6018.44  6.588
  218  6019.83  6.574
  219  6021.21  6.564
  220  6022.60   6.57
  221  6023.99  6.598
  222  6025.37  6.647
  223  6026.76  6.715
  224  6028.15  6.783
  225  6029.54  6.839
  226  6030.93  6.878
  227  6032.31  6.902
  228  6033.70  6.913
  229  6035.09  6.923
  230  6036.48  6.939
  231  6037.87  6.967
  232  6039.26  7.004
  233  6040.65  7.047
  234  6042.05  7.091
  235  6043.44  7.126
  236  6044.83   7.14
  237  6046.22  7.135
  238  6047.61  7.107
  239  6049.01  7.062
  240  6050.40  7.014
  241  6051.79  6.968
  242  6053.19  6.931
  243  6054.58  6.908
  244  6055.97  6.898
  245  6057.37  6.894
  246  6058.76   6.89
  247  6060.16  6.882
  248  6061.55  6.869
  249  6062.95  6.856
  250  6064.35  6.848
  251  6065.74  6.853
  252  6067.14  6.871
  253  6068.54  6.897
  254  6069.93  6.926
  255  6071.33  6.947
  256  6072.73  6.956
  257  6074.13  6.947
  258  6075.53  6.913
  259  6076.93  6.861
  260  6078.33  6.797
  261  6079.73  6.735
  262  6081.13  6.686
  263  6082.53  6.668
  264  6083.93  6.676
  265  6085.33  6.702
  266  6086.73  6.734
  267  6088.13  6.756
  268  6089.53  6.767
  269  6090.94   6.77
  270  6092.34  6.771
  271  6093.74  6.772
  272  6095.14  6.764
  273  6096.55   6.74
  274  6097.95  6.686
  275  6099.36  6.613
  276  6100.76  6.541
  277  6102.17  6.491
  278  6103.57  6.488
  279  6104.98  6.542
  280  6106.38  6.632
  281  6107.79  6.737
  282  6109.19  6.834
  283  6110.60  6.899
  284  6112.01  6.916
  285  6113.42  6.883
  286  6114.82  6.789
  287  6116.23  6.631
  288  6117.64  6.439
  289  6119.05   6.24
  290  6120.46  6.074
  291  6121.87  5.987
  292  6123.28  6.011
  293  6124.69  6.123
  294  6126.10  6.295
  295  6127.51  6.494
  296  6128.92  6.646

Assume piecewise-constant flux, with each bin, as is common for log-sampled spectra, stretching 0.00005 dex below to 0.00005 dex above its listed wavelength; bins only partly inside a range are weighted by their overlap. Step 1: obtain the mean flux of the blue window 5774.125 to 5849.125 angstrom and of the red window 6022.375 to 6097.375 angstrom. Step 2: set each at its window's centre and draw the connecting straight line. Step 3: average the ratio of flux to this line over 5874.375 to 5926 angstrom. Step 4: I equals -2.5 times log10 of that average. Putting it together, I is 0.26 mag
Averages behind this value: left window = 6.62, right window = 6.87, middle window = 5.27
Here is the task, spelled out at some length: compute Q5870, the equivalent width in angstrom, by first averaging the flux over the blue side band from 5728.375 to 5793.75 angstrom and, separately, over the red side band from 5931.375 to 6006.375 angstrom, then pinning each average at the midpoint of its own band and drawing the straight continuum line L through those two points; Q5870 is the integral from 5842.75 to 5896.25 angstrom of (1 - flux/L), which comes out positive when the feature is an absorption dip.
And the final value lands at 7.5 angstrom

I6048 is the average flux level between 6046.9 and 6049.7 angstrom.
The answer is 7.07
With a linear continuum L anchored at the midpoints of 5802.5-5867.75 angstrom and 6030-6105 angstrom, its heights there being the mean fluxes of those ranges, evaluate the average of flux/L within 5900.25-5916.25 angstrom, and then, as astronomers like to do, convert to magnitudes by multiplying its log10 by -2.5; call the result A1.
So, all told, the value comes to 0.15 mag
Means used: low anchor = 6.65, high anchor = 6.86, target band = 5.87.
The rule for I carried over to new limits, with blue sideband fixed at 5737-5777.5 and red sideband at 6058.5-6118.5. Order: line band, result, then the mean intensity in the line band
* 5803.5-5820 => -0.03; 6.83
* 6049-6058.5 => -0.03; 6.95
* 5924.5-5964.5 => 0.00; 6.67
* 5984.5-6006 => -0.02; 6.85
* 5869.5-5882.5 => 0.07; 6.23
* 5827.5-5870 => 0.01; 6.57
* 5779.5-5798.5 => 0.05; 6.35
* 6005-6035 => 0.01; 6.66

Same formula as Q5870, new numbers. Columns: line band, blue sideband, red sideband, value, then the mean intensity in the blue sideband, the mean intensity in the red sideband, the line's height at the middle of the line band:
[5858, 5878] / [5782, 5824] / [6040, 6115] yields 0.8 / 6.62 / 6.84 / 6.67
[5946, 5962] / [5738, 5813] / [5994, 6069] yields 0.2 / 6.59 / 6.83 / 6.76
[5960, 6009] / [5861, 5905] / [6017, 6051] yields -3.6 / 5.09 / 6.87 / 6.29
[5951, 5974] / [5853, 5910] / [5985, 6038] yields -1.7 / 5.35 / 6.76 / 6.23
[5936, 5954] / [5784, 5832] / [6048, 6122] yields 0.1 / 6.64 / 6.76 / 6.7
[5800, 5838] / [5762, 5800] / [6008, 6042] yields -1.4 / 6.49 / 6.74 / 6.53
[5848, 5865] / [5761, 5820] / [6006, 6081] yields 0.6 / 6.6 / 6.83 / 6.66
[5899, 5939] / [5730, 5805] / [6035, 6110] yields 2.6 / 6.52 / 6.84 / 6.68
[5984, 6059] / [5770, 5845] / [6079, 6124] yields -2.3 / 6.63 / 6.62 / 6.62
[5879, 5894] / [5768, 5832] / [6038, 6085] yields 5.5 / 6.6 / 6.92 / 6.71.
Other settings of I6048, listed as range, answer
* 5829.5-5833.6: 6.69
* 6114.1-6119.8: 6.53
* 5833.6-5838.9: 6.8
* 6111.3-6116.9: 6.81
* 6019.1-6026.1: 6.59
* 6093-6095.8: 6.78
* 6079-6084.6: 6.69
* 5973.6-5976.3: 6.64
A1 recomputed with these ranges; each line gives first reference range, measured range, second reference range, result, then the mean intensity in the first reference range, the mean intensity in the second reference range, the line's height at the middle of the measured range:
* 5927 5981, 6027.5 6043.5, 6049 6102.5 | -0.028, 6.67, 6.82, 6.77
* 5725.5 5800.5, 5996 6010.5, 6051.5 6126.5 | -0.012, 6.48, 6.71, 6.65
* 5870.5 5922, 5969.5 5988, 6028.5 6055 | -0.074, 5.25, 6.99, 6.24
